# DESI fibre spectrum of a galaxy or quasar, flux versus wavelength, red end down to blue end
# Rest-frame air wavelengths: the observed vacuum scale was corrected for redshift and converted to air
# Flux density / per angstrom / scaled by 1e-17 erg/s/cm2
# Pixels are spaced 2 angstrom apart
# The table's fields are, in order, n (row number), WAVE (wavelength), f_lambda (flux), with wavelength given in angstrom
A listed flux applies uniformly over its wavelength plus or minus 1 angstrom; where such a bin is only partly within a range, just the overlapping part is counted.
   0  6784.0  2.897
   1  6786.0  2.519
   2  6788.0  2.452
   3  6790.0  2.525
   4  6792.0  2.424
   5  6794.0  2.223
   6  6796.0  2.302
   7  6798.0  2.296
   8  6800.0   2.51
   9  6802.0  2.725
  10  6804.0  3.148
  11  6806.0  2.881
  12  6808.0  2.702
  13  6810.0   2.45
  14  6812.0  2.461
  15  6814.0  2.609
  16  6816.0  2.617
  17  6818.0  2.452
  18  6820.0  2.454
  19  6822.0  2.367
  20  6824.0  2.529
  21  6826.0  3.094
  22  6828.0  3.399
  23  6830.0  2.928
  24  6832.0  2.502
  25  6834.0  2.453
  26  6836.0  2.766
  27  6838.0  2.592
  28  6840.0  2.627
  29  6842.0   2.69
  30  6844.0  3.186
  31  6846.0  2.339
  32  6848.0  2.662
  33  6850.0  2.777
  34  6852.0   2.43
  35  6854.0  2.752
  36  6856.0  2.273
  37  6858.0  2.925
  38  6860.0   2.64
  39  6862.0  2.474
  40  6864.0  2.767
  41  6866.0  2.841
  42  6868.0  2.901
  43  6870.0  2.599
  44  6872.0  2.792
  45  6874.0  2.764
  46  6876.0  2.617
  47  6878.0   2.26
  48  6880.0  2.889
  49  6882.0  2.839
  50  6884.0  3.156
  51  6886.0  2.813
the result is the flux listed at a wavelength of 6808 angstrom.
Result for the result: 2.702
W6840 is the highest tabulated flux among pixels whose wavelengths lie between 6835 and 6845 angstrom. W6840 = 3.186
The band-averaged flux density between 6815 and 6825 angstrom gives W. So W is 2.48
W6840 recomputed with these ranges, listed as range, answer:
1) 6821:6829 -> 3.399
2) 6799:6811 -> 3.148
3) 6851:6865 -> 2.925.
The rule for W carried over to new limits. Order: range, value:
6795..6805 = 2.6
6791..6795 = 2.32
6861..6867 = 2.69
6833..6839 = 2.6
